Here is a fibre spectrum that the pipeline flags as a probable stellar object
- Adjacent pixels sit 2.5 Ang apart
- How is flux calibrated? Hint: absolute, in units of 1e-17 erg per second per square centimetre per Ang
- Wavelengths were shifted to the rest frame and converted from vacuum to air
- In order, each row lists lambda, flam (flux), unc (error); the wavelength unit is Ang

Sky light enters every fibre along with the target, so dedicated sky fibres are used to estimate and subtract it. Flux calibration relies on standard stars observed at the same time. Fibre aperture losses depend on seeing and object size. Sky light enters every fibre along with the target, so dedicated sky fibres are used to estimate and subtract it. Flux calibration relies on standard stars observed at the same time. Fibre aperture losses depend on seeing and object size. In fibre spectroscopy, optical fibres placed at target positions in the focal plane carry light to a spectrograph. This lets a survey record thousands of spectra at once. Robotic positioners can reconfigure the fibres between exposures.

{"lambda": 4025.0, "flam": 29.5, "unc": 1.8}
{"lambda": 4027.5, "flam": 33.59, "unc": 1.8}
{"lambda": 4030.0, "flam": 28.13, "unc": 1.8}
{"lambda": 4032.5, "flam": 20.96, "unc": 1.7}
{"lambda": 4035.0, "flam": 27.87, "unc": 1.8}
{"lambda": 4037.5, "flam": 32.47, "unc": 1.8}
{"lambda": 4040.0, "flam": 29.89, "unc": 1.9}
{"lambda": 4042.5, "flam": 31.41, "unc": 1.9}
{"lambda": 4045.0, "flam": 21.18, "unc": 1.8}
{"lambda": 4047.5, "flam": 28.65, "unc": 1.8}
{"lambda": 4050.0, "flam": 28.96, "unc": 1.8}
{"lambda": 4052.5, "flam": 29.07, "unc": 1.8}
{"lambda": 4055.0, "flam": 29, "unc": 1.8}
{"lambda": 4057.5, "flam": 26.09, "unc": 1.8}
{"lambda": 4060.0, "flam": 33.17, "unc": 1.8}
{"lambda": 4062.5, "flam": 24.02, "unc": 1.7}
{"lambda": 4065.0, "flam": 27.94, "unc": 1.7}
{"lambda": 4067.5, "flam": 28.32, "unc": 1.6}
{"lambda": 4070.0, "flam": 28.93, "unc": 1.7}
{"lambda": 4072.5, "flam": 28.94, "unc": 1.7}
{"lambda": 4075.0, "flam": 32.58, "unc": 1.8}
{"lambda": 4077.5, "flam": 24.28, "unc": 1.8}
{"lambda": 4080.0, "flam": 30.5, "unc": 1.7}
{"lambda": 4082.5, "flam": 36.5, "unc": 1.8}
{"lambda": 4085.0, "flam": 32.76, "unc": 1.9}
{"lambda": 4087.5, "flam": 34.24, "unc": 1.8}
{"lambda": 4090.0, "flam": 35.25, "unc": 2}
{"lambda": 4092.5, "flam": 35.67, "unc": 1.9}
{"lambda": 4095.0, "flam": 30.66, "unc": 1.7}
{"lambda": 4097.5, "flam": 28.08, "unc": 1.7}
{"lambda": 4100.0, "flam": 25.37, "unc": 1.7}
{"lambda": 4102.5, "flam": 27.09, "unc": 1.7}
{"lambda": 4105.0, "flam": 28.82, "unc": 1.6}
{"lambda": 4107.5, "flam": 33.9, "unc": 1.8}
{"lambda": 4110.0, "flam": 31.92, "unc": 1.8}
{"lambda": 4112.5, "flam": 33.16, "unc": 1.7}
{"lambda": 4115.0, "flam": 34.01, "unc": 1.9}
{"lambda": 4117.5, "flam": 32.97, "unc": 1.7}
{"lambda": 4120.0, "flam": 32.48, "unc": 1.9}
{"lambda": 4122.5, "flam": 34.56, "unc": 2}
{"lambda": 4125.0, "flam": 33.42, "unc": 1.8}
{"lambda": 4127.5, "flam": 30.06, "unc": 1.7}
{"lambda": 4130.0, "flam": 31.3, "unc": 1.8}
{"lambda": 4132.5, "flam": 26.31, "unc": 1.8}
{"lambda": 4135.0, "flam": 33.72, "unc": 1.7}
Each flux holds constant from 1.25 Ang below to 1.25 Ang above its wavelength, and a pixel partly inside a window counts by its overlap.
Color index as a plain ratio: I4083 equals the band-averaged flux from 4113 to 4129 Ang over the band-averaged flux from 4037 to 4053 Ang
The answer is 1.1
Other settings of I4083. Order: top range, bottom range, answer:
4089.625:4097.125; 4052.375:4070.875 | 1.17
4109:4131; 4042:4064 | 1.17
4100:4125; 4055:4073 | 1.13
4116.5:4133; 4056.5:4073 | 1.13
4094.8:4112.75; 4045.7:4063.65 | 1.05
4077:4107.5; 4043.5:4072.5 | 1.12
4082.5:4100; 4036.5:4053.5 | 1.13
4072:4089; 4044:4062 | 1.13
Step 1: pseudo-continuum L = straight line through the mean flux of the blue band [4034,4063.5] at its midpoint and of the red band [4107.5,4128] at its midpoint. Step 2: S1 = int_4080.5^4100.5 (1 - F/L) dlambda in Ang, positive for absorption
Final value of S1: -0.8 Ang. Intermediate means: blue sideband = 28.5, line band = 32.5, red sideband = 33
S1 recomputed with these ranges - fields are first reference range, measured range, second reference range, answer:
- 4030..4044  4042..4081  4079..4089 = 3.5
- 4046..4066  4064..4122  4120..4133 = -2.2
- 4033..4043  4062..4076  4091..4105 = 0.4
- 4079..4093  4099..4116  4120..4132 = 1.2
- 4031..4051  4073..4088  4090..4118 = -0.8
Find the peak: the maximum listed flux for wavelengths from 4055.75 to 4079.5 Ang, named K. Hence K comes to 33.17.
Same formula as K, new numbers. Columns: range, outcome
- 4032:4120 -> 36.5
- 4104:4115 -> 34.01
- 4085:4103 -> 35.67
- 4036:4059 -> 32.47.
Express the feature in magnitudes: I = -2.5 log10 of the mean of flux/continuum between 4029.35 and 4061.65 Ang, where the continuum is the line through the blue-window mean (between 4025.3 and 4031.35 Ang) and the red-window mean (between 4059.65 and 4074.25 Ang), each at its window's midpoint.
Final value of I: 0.051 mag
